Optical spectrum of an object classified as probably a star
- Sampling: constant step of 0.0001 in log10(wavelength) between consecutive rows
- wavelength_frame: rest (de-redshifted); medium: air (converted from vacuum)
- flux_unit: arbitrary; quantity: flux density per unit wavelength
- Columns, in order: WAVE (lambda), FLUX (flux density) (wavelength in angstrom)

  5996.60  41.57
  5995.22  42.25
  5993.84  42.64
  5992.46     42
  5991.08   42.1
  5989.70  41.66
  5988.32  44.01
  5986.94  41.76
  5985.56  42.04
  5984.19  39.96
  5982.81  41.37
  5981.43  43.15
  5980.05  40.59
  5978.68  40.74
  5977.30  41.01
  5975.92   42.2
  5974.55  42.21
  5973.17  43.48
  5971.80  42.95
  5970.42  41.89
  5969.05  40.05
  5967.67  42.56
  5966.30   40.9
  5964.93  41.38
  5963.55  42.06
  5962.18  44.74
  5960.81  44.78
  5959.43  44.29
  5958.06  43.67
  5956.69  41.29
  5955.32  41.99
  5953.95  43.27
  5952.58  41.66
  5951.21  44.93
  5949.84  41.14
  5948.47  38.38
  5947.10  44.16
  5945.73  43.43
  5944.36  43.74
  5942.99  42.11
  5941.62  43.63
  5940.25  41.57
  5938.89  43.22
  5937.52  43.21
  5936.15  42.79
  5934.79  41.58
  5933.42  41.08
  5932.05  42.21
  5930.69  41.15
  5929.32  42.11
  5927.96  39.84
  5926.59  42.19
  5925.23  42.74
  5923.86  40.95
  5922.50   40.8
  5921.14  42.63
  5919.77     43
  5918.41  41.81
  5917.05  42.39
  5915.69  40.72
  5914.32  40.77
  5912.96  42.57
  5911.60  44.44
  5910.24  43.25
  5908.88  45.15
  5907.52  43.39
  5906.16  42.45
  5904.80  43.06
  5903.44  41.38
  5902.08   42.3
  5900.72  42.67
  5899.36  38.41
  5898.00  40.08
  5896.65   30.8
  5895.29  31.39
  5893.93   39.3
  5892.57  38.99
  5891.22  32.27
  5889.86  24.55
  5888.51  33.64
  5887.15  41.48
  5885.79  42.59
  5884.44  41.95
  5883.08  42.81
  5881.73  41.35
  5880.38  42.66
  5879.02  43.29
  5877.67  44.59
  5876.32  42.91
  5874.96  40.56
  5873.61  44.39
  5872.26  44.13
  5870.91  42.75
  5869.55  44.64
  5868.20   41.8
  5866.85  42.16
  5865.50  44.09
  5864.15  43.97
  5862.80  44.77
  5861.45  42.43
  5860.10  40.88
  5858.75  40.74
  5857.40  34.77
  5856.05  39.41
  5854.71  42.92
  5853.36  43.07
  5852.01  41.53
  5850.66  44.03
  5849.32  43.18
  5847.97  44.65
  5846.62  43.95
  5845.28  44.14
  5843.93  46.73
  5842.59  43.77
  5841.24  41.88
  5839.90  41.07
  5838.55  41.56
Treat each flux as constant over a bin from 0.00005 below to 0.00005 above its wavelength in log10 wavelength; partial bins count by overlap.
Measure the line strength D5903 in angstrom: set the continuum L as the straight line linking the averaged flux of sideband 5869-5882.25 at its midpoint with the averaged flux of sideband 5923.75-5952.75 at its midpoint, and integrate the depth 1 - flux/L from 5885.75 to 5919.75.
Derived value 2.5 angstrom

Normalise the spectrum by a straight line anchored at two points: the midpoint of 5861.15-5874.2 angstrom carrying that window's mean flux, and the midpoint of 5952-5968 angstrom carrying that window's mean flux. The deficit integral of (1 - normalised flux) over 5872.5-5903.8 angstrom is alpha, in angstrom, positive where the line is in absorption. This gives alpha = 2.9 angstrom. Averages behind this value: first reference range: 43.5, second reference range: 42.7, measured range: 39.4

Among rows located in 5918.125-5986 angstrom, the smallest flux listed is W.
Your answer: 38.38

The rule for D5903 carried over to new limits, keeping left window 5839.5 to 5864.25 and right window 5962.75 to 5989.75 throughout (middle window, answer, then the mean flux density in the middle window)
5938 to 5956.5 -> -0.2 angstrom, 42.5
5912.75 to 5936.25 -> 0.2 angstrom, 41.7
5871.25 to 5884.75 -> -0.2 angstrom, 42.9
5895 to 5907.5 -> 0.8 angstrom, 39.6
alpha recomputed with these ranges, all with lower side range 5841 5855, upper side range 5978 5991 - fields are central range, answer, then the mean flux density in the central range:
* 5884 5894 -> 1.5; 36.6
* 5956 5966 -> -0.2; 43.1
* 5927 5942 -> 0.2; 42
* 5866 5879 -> 0.1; 43.1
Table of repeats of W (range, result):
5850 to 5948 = 24.55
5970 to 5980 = 40.74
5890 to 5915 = 30.8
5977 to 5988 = 39.96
